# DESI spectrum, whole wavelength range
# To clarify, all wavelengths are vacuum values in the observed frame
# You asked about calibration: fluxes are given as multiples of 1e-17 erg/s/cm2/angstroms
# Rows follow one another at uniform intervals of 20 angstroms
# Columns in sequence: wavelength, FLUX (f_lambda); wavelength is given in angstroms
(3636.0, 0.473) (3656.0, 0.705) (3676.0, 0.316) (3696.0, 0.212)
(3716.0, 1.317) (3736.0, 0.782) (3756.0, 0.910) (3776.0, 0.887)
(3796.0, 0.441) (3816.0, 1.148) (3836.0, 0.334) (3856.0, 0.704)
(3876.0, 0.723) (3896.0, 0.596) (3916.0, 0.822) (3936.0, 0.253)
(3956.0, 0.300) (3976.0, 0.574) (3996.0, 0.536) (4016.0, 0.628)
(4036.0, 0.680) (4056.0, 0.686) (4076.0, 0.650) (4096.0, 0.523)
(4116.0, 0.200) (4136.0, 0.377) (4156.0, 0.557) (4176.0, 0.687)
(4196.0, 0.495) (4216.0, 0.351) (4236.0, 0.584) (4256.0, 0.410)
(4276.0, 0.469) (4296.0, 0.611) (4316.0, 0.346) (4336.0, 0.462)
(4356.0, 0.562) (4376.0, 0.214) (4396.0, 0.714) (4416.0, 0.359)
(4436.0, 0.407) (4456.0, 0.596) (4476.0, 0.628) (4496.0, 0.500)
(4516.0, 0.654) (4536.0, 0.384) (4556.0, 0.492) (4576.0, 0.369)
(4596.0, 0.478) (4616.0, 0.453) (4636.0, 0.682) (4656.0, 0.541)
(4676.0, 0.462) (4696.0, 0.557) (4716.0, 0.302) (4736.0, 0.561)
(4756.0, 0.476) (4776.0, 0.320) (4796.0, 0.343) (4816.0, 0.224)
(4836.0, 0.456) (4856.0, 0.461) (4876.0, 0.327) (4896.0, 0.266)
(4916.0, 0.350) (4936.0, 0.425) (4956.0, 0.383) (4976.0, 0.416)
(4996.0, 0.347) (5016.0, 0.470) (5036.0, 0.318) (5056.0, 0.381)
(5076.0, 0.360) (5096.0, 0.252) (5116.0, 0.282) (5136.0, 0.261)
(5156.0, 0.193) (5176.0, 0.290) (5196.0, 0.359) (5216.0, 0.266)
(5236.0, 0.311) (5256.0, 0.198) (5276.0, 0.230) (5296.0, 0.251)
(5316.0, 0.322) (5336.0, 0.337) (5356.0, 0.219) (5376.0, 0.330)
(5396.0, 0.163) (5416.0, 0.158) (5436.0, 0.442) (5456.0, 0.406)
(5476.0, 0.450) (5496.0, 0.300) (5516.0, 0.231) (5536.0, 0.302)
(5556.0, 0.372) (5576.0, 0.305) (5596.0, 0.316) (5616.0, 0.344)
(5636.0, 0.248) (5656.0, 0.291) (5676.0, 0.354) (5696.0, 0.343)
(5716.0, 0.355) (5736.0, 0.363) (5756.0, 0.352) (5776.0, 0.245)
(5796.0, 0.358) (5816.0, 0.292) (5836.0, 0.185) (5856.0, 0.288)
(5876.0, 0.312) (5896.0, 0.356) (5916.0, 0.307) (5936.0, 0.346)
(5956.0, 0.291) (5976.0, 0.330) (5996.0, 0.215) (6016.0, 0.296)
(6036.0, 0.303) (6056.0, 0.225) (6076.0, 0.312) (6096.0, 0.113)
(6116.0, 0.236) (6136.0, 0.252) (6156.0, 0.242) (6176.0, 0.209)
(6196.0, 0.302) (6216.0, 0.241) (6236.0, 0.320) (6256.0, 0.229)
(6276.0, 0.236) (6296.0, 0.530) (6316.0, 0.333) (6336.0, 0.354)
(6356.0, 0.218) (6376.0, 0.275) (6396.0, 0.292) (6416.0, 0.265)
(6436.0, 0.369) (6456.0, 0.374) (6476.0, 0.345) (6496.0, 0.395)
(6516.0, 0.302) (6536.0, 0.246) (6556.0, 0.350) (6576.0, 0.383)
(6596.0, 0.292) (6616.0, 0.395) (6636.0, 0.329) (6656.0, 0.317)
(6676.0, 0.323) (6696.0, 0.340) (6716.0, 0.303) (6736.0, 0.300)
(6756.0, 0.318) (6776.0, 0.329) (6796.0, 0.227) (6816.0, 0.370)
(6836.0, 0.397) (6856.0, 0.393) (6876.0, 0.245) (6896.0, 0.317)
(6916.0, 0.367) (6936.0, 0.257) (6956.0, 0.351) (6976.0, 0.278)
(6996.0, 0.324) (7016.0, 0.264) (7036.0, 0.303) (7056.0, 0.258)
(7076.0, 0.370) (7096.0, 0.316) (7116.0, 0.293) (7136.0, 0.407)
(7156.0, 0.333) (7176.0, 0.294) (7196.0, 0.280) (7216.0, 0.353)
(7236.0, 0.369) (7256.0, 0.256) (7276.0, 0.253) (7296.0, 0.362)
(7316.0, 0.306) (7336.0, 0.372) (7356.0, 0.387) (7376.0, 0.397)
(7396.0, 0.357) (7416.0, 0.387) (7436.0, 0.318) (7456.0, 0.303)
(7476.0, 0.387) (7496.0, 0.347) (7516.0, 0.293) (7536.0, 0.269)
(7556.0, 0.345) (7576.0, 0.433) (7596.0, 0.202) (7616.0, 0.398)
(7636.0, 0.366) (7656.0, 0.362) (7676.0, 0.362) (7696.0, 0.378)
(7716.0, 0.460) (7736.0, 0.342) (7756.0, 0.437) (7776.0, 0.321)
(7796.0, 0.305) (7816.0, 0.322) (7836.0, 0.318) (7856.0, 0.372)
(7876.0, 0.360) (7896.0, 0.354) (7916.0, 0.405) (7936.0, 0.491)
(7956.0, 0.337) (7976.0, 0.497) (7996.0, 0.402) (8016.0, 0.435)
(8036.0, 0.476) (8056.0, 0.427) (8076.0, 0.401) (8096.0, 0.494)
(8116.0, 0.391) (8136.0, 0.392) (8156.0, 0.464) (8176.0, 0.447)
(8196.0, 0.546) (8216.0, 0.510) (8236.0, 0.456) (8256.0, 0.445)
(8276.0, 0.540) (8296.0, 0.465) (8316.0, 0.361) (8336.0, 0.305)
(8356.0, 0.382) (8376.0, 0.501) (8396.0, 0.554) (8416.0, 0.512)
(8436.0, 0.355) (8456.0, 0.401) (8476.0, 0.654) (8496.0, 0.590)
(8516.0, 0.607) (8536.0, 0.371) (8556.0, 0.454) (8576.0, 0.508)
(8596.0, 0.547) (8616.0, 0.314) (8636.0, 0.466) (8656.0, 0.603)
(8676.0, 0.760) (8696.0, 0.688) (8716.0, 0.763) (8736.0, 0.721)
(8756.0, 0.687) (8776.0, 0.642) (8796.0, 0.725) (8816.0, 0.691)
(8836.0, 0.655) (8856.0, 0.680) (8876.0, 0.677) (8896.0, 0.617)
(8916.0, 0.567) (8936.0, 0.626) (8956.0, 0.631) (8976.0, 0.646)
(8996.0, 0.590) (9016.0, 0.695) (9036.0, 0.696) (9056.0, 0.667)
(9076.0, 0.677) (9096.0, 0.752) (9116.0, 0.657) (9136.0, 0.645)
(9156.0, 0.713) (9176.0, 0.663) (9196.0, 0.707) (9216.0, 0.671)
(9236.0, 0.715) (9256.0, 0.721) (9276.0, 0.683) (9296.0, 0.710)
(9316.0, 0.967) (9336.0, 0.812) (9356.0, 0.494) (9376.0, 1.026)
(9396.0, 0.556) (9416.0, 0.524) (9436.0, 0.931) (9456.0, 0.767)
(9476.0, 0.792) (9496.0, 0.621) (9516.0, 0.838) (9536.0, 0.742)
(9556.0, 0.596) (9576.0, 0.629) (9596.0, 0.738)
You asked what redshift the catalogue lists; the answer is 1.170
